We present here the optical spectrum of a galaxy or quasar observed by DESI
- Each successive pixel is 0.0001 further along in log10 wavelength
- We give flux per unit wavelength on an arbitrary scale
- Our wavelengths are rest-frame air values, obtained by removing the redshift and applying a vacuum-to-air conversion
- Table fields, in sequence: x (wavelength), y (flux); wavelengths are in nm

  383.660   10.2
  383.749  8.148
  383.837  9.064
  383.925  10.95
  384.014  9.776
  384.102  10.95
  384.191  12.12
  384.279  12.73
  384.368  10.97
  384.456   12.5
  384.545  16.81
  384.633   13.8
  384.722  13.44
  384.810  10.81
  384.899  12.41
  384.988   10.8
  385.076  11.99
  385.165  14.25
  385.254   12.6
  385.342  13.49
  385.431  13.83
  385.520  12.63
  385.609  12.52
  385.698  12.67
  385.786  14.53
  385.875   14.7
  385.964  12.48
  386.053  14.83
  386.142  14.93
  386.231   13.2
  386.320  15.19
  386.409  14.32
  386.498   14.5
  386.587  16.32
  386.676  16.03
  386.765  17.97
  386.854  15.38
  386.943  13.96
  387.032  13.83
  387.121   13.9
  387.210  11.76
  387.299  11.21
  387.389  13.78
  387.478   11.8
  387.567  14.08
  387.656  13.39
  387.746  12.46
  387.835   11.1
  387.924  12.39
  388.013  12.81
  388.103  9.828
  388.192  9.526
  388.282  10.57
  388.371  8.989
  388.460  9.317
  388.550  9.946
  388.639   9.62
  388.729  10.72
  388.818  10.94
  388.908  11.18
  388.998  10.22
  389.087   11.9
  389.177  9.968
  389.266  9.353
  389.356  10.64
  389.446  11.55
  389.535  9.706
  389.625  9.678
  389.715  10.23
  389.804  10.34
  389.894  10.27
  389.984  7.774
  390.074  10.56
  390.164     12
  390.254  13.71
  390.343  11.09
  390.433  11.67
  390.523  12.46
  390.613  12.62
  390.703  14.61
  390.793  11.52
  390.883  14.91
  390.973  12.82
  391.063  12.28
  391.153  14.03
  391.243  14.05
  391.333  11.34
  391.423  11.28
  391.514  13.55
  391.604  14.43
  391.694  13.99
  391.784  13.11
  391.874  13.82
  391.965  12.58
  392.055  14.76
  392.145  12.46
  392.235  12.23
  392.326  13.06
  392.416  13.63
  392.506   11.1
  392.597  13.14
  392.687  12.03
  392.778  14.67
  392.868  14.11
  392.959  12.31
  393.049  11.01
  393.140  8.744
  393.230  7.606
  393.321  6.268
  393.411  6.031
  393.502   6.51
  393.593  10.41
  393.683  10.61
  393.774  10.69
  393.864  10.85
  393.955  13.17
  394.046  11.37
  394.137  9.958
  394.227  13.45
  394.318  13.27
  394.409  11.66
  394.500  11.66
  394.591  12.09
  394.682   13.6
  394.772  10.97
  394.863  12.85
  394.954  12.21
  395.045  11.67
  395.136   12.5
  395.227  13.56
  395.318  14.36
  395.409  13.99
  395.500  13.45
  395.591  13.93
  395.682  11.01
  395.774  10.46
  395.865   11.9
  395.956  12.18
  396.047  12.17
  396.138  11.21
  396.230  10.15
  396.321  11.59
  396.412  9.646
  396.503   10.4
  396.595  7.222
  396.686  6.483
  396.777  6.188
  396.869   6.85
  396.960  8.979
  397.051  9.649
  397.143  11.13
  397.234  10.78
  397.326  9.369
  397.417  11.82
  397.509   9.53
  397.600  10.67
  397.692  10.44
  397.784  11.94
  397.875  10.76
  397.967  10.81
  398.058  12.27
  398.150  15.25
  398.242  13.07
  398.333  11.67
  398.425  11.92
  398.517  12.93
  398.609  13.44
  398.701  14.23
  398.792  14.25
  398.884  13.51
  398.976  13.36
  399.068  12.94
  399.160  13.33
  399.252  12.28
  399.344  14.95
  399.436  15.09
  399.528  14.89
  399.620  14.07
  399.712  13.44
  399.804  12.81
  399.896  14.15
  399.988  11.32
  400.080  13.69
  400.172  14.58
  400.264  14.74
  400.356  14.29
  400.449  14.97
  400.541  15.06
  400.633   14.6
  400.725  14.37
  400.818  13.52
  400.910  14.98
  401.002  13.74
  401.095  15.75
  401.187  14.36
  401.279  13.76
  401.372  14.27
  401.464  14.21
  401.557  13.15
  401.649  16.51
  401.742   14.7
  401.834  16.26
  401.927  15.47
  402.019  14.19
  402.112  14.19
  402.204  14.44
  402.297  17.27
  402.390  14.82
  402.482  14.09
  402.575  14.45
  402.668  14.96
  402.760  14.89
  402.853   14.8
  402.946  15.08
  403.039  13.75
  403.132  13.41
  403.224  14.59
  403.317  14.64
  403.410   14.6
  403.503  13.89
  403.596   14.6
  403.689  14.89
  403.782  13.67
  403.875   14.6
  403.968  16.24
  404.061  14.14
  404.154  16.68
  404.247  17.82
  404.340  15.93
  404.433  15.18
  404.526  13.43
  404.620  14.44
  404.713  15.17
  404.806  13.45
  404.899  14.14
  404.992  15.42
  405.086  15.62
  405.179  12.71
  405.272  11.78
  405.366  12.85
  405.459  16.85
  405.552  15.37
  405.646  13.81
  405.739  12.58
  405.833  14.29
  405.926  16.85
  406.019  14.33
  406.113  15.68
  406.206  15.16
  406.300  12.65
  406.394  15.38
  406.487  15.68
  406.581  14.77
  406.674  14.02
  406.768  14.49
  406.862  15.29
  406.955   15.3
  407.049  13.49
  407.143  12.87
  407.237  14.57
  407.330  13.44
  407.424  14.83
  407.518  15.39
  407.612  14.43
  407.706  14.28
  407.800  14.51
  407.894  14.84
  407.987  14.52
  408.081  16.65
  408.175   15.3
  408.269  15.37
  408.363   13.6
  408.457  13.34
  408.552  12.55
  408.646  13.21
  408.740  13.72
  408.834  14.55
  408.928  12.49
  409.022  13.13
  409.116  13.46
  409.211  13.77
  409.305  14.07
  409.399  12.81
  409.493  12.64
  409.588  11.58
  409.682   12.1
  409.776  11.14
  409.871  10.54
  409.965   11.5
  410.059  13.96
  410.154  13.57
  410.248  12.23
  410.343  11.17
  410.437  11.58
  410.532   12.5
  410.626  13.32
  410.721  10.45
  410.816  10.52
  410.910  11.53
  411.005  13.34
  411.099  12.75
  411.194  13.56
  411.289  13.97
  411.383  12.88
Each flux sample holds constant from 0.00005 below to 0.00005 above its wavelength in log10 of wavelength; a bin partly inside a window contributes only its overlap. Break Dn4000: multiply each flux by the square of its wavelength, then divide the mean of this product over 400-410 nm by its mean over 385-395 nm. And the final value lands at 1.27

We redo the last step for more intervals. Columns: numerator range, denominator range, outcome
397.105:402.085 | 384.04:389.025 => 1.13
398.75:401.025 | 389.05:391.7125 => 1.24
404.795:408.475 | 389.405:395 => 1.32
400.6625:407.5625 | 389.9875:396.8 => 1.31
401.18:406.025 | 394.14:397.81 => 1.37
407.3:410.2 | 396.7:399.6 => 1.21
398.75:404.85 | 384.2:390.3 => 1.27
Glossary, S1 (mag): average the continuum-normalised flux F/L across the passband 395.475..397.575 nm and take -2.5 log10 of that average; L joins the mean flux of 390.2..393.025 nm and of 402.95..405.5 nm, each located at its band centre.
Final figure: 0.31 mag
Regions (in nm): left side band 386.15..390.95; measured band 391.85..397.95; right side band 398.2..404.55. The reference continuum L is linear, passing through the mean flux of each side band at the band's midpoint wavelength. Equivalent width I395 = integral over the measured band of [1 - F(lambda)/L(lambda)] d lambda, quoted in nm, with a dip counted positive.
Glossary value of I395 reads 0.91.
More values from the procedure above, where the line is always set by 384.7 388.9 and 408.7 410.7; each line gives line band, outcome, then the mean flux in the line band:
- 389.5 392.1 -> 0.10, 12.3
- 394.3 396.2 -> 0.05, 12.4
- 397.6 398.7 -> 0.04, 12.2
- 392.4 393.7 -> 0.23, 10.5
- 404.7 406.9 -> -0.32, 14.5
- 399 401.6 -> -0.28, 14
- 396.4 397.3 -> 0.28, 8.71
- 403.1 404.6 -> -0.26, 14.9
